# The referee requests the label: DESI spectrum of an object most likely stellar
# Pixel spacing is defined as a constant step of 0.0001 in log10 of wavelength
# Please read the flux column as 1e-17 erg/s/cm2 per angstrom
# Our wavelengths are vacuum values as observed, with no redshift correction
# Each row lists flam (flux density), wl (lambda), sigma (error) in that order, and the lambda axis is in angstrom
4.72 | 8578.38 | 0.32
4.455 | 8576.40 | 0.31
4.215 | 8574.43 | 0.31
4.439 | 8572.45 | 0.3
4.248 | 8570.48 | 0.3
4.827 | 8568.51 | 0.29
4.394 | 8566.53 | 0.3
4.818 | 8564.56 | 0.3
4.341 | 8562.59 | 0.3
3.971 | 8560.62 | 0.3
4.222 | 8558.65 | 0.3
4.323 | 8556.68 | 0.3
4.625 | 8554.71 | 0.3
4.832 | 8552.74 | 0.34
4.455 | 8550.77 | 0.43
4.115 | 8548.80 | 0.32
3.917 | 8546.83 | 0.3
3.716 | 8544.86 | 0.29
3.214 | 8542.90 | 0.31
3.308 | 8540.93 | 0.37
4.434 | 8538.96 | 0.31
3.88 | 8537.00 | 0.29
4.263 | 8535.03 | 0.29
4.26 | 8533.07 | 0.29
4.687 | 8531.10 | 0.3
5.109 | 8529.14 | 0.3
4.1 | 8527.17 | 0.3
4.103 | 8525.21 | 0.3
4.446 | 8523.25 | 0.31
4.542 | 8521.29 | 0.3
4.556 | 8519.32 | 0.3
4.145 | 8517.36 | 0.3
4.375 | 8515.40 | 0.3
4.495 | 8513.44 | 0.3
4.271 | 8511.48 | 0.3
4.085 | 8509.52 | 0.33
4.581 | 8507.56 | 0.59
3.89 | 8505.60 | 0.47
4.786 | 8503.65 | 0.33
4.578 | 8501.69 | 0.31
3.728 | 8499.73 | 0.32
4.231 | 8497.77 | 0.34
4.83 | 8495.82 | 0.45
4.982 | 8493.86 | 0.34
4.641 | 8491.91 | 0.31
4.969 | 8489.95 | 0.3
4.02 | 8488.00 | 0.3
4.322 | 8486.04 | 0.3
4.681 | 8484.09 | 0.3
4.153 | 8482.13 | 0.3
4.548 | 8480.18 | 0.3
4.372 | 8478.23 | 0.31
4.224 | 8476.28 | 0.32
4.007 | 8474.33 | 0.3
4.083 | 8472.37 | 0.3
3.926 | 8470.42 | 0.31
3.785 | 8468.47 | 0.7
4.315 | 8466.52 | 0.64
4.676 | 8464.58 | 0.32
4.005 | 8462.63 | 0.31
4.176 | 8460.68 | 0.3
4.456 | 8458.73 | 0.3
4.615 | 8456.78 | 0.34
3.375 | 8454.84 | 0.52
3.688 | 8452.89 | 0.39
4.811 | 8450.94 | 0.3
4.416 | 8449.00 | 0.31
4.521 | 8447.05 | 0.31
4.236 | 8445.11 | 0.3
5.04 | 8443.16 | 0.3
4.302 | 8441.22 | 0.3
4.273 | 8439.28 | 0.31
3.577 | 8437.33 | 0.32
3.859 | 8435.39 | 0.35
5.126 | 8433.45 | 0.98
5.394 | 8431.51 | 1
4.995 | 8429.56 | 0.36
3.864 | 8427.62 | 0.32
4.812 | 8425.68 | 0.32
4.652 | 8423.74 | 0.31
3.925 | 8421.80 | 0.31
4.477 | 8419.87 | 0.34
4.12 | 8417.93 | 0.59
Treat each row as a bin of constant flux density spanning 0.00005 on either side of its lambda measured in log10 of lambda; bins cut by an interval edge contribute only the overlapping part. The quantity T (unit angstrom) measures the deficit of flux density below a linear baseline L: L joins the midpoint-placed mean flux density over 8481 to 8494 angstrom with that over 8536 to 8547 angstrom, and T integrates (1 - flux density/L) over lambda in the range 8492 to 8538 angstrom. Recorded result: -3.19 angstrom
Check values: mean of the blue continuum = 4.51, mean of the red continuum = 3.73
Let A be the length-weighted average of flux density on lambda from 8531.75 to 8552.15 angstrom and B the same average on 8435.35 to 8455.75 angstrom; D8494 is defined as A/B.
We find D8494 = 0.95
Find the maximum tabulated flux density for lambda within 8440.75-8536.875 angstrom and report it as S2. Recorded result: 5.109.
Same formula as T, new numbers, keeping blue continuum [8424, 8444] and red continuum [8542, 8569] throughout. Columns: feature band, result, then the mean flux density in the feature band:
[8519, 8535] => -0.50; 4.46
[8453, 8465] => 0.84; 4.16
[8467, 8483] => 1.06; 4.14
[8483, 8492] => -0.21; 4.51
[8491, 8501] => -0.21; 4.49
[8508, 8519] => 0.12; 4.31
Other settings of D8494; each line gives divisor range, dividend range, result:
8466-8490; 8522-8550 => 0.97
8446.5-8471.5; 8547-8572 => 1.05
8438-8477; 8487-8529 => 1.04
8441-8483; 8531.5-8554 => 0.95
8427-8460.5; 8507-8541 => 0.99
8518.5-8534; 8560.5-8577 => 0.99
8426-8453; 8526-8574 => 0.96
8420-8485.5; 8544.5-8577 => 1.01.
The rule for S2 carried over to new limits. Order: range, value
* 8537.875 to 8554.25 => 4.832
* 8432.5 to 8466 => 5.126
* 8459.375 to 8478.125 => 4.676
